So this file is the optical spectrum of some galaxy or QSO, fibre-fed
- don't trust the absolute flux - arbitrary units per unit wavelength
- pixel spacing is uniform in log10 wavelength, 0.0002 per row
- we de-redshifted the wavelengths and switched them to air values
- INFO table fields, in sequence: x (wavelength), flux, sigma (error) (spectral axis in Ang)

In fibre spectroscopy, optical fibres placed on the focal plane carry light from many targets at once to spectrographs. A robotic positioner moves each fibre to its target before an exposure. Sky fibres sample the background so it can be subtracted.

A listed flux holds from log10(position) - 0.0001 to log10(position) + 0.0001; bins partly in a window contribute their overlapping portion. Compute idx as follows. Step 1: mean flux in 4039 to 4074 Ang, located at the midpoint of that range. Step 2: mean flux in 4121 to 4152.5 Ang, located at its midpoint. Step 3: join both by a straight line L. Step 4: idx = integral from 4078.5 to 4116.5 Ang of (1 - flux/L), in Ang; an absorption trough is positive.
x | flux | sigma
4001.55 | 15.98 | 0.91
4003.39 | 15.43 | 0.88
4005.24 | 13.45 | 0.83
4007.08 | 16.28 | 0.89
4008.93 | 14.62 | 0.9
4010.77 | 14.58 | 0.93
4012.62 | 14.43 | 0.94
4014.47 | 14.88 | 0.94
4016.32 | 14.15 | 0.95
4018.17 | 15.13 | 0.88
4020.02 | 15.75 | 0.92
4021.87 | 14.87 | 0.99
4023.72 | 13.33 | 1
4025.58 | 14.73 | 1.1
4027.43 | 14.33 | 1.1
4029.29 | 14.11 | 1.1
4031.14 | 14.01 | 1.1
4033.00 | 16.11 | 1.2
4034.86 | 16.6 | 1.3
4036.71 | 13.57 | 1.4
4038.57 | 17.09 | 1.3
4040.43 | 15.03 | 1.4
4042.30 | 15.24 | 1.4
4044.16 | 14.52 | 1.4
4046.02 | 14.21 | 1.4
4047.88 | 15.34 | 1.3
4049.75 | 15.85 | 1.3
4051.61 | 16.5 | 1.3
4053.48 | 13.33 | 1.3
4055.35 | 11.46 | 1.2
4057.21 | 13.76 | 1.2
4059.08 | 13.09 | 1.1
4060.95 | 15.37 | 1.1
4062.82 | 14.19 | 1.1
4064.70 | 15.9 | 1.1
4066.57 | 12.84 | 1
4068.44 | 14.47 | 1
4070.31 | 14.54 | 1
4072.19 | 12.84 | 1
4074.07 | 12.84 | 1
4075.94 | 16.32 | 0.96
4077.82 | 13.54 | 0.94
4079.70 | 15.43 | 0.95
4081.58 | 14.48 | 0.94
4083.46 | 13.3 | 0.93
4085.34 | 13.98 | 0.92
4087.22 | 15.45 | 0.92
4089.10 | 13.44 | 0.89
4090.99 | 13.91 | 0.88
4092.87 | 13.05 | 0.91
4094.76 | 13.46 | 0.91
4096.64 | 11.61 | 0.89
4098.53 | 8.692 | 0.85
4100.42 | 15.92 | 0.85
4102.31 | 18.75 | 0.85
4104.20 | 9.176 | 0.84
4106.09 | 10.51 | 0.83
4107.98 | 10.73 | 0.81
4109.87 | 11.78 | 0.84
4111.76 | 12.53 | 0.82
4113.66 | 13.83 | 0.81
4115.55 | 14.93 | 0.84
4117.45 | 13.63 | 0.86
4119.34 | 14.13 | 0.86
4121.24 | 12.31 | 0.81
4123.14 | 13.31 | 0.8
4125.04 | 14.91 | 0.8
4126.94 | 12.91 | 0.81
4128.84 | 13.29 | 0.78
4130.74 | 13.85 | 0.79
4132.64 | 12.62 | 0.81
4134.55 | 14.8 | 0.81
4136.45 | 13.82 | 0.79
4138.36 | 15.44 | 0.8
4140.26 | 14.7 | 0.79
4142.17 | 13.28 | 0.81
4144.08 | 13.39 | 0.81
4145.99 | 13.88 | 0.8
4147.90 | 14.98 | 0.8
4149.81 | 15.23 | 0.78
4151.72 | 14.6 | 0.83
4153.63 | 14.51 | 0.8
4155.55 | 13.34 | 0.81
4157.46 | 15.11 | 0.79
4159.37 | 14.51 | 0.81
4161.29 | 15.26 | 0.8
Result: 2.5 Ang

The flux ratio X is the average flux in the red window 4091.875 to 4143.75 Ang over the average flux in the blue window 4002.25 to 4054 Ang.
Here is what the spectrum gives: 0.9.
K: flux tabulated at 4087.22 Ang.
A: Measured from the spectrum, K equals 15.45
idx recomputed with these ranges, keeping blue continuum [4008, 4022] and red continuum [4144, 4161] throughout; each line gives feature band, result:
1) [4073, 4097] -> 1.1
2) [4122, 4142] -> 0.8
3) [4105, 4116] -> 1.8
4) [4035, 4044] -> -0.3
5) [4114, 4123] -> 0.5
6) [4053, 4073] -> 1.2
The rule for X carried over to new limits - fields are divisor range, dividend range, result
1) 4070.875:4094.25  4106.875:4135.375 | 0.95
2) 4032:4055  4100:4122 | 0.87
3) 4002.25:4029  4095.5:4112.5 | 0.83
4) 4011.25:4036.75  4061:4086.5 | 0.97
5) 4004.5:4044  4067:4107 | 0.91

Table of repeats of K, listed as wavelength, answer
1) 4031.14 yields 14.01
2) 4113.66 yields 13.83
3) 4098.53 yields 8.692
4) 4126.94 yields 12.91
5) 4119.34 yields 14.13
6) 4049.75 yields 15.85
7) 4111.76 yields 12.53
